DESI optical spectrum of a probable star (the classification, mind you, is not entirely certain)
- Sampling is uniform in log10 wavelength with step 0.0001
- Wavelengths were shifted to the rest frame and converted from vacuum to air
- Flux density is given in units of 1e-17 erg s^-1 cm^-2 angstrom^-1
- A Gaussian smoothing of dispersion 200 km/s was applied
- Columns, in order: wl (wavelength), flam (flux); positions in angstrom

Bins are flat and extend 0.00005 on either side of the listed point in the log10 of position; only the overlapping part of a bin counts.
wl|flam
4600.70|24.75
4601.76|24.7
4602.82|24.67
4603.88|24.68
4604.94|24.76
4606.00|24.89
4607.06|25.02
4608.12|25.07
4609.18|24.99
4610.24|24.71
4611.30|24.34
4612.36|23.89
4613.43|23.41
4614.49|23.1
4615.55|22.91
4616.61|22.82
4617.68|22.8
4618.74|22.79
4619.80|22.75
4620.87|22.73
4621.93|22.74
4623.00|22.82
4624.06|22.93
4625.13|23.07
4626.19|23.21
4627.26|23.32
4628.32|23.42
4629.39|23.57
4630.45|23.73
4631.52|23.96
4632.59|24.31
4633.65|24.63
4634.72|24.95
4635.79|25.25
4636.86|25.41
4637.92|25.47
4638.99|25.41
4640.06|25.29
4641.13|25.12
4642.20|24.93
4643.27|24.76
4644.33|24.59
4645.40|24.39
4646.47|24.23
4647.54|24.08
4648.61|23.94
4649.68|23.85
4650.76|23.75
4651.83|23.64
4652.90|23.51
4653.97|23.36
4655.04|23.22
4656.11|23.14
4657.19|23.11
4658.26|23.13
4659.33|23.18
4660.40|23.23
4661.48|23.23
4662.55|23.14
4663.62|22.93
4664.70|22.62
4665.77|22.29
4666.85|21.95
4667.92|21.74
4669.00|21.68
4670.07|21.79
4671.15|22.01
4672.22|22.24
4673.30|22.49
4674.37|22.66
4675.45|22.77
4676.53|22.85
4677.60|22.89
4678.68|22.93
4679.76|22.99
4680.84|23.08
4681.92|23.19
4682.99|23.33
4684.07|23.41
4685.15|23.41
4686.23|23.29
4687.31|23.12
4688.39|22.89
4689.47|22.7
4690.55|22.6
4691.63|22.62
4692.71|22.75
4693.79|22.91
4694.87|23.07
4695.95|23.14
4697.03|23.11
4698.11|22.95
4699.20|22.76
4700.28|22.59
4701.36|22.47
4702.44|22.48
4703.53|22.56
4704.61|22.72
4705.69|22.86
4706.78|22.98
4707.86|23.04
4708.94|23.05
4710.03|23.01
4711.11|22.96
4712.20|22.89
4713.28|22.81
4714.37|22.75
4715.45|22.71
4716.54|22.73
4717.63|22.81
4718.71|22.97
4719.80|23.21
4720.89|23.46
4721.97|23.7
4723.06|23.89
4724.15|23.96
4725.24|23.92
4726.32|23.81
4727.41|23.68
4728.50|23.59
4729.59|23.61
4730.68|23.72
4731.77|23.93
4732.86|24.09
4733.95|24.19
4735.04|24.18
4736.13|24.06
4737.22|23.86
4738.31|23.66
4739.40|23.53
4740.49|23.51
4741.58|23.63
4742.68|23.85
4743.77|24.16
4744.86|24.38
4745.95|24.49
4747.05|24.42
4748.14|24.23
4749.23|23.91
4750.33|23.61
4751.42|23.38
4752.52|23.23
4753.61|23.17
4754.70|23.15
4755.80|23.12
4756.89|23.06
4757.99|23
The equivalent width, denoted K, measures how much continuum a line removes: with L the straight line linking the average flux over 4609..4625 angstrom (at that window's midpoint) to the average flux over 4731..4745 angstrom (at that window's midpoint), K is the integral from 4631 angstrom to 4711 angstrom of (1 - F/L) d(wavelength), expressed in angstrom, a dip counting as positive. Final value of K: 0.8 angstrom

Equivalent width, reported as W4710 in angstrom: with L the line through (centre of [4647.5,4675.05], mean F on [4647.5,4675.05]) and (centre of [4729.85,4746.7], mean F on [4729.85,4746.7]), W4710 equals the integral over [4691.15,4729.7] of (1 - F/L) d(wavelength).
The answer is 0.8 angstrom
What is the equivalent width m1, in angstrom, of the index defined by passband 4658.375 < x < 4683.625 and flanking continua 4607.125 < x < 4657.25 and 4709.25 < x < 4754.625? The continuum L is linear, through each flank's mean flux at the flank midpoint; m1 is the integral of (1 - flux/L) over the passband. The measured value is 1.19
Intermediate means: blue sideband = 23.9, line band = 22.7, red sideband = 23.6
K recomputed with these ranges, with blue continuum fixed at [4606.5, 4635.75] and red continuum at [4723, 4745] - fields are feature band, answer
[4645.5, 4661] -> 0.11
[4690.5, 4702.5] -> 0.50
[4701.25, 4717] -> 0.66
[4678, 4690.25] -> 0.34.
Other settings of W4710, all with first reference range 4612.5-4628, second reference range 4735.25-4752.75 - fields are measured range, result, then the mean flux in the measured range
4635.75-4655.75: -1.1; 24.4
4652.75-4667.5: 0.2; 23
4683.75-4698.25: 0.3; 23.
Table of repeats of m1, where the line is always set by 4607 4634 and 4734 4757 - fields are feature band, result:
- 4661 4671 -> 0.5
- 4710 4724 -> 0.4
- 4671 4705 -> 1.2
